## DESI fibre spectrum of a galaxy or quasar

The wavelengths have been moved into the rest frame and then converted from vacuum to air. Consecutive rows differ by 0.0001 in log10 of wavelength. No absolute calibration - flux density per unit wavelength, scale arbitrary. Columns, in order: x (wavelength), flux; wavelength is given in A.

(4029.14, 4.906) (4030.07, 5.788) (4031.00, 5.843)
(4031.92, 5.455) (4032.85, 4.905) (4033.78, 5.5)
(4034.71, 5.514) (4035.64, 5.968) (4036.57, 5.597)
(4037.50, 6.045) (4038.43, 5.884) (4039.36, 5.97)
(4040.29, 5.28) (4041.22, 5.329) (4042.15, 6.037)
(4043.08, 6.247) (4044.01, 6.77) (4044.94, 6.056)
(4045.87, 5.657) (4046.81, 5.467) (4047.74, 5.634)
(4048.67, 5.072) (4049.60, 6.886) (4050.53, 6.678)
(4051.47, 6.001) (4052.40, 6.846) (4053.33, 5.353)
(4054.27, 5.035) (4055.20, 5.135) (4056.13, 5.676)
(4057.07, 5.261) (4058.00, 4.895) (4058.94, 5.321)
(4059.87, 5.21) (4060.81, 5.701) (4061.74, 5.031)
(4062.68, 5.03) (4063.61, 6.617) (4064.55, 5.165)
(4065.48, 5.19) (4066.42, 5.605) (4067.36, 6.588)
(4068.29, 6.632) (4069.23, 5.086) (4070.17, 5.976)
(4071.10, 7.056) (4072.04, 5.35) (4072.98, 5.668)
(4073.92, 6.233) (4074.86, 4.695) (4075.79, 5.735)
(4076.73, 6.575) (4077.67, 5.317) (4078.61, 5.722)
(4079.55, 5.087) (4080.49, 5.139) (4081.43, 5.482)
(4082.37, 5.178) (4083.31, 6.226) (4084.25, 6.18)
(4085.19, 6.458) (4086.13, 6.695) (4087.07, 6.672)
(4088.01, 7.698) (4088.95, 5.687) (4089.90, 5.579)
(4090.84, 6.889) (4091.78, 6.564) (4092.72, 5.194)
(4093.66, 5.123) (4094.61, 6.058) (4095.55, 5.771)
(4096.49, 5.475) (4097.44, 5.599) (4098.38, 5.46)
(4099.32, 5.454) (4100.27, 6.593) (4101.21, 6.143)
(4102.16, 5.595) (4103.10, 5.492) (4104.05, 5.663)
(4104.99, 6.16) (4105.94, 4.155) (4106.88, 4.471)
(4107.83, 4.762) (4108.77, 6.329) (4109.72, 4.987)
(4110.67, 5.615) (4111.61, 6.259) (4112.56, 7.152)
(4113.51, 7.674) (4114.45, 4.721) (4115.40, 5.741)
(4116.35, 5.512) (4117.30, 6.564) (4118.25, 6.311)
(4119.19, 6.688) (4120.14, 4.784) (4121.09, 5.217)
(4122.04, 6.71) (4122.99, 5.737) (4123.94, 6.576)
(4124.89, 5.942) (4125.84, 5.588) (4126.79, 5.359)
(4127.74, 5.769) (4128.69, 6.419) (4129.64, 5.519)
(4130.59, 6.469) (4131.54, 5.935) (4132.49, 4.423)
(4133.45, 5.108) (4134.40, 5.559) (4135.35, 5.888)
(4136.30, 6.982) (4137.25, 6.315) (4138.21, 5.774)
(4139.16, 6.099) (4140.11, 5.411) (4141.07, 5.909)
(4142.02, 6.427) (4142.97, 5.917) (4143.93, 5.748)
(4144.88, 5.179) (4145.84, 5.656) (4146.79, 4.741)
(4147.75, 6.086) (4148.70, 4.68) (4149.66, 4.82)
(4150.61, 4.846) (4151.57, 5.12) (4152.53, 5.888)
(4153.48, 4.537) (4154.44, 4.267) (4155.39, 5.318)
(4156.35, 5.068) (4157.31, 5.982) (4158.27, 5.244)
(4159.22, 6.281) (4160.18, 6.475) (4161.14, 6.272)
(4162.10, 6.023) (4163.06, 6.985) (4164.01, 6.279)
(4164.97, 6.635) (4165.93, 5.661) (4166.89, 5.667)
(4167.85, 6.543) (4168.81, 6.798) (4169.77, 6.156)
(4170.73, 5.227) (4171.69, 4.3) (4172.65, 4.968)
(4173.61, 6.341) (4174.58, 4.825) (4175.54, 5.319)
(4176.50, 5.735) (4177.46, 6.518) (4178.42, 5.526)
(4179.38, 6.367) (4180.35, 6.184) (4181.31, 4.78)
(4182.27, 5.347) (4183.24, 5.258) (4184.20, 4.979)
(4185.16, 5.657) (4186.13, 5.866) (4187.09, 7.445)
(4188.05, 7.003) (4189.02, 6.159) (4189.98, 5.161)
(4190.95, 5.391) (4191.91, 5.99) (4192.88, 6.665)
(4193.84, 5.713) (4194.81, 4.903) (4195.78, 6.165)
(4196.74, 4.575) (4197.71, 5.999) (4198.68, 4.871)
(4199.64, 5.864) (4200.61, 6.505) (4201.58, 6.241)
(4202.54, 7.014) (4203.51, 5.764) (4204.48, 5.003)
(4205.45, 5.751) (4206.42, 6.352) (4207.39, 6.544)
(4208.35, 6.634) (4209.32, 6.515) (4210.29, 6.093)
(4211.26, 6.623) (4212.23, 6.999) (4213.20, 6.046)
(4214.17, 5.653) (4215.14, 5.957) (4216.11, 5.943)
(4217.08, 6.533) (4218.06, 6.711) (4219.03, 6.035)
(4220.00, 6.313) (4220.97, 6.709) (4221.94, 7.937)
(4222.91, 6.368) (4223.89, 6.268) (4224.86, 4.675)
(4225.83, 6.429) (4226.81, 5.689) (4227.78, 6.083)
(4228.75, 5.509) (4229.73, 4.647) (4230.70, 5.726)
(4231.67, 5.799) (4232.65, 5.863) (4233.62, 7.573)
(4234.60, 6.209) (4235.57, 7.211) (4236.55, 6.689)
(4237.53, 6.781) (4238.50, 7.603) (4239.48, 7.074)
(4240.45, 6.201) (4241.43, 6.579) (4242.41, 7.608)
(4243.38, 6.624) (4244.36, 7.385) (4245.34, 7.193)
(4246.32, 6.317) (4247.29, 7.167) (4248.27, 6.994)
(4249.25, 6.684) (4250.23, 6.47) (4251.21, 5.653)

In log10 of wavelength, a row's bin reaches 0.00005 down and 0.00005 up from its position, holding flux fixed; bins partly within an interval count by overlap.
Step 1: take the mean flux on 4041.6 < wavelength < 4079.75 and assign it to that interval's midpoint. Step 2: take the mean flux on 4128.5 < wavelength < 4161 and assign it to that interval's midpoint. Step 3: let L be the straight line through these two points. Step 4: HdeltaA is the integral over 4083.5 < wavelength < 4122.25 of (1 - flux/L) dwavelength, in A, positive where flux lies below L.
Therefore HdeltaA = -1.56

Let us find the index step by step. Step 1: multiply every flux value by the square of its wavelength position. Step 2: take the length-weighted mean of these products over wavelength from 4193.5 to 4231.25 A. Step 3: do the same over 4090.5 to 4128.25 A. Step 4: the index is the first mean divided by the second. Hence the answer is 1.1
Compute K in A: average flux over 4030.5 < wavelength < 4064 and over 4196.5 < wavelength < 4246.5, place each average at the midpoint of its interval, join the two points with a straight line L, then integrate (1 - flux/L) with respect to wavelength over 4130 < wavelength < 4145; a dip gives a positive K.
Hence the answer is 0.4 A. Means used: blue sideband 5.69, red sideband 6.3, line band 5.84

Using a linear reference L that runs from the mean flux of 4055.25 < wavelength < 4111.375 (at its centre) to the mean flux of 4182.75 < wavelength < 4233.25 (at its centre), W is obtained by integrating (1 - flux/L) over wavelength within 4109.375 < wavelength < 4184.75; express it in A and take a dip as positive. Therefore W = 1.6 A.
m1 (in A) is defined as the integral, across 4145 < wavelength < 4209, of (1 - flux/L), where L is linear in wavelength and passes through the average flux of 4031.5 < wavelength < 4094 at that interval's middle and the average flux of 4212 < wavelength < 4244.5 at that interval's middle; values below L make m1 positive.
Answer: 4.7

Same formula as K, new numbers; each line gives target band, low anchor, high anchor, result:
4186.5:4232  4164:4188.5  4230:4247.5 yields 1.63 A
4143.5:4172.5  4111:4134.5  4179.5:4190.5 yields 1.24 A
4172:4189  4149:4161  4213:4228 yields -0.26 A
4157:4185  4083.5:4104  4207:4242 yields 1.77 A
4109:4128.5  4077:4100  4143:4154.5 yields -1.50 A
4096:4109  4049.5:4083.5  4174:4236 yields 0.55 A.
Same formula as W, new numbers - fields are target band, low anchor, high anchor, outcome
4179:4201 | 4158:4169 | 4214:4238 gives 1.6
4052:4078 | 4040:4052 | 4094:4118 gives 1.1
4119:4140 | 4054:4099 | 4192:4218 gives 0.1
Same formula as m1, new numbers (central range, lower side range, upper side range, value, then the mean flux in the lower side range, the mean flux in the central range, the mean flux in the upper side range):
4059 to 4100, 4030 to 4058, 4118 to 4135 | -0.3 A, 5.75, 5.81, 5.78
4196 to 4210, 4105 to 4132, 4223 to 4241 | 0.3 A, 5.83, 5.98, 6.23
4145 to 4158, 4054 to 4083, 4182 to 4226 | 1.6 A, 5.57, 5.15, 6.06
